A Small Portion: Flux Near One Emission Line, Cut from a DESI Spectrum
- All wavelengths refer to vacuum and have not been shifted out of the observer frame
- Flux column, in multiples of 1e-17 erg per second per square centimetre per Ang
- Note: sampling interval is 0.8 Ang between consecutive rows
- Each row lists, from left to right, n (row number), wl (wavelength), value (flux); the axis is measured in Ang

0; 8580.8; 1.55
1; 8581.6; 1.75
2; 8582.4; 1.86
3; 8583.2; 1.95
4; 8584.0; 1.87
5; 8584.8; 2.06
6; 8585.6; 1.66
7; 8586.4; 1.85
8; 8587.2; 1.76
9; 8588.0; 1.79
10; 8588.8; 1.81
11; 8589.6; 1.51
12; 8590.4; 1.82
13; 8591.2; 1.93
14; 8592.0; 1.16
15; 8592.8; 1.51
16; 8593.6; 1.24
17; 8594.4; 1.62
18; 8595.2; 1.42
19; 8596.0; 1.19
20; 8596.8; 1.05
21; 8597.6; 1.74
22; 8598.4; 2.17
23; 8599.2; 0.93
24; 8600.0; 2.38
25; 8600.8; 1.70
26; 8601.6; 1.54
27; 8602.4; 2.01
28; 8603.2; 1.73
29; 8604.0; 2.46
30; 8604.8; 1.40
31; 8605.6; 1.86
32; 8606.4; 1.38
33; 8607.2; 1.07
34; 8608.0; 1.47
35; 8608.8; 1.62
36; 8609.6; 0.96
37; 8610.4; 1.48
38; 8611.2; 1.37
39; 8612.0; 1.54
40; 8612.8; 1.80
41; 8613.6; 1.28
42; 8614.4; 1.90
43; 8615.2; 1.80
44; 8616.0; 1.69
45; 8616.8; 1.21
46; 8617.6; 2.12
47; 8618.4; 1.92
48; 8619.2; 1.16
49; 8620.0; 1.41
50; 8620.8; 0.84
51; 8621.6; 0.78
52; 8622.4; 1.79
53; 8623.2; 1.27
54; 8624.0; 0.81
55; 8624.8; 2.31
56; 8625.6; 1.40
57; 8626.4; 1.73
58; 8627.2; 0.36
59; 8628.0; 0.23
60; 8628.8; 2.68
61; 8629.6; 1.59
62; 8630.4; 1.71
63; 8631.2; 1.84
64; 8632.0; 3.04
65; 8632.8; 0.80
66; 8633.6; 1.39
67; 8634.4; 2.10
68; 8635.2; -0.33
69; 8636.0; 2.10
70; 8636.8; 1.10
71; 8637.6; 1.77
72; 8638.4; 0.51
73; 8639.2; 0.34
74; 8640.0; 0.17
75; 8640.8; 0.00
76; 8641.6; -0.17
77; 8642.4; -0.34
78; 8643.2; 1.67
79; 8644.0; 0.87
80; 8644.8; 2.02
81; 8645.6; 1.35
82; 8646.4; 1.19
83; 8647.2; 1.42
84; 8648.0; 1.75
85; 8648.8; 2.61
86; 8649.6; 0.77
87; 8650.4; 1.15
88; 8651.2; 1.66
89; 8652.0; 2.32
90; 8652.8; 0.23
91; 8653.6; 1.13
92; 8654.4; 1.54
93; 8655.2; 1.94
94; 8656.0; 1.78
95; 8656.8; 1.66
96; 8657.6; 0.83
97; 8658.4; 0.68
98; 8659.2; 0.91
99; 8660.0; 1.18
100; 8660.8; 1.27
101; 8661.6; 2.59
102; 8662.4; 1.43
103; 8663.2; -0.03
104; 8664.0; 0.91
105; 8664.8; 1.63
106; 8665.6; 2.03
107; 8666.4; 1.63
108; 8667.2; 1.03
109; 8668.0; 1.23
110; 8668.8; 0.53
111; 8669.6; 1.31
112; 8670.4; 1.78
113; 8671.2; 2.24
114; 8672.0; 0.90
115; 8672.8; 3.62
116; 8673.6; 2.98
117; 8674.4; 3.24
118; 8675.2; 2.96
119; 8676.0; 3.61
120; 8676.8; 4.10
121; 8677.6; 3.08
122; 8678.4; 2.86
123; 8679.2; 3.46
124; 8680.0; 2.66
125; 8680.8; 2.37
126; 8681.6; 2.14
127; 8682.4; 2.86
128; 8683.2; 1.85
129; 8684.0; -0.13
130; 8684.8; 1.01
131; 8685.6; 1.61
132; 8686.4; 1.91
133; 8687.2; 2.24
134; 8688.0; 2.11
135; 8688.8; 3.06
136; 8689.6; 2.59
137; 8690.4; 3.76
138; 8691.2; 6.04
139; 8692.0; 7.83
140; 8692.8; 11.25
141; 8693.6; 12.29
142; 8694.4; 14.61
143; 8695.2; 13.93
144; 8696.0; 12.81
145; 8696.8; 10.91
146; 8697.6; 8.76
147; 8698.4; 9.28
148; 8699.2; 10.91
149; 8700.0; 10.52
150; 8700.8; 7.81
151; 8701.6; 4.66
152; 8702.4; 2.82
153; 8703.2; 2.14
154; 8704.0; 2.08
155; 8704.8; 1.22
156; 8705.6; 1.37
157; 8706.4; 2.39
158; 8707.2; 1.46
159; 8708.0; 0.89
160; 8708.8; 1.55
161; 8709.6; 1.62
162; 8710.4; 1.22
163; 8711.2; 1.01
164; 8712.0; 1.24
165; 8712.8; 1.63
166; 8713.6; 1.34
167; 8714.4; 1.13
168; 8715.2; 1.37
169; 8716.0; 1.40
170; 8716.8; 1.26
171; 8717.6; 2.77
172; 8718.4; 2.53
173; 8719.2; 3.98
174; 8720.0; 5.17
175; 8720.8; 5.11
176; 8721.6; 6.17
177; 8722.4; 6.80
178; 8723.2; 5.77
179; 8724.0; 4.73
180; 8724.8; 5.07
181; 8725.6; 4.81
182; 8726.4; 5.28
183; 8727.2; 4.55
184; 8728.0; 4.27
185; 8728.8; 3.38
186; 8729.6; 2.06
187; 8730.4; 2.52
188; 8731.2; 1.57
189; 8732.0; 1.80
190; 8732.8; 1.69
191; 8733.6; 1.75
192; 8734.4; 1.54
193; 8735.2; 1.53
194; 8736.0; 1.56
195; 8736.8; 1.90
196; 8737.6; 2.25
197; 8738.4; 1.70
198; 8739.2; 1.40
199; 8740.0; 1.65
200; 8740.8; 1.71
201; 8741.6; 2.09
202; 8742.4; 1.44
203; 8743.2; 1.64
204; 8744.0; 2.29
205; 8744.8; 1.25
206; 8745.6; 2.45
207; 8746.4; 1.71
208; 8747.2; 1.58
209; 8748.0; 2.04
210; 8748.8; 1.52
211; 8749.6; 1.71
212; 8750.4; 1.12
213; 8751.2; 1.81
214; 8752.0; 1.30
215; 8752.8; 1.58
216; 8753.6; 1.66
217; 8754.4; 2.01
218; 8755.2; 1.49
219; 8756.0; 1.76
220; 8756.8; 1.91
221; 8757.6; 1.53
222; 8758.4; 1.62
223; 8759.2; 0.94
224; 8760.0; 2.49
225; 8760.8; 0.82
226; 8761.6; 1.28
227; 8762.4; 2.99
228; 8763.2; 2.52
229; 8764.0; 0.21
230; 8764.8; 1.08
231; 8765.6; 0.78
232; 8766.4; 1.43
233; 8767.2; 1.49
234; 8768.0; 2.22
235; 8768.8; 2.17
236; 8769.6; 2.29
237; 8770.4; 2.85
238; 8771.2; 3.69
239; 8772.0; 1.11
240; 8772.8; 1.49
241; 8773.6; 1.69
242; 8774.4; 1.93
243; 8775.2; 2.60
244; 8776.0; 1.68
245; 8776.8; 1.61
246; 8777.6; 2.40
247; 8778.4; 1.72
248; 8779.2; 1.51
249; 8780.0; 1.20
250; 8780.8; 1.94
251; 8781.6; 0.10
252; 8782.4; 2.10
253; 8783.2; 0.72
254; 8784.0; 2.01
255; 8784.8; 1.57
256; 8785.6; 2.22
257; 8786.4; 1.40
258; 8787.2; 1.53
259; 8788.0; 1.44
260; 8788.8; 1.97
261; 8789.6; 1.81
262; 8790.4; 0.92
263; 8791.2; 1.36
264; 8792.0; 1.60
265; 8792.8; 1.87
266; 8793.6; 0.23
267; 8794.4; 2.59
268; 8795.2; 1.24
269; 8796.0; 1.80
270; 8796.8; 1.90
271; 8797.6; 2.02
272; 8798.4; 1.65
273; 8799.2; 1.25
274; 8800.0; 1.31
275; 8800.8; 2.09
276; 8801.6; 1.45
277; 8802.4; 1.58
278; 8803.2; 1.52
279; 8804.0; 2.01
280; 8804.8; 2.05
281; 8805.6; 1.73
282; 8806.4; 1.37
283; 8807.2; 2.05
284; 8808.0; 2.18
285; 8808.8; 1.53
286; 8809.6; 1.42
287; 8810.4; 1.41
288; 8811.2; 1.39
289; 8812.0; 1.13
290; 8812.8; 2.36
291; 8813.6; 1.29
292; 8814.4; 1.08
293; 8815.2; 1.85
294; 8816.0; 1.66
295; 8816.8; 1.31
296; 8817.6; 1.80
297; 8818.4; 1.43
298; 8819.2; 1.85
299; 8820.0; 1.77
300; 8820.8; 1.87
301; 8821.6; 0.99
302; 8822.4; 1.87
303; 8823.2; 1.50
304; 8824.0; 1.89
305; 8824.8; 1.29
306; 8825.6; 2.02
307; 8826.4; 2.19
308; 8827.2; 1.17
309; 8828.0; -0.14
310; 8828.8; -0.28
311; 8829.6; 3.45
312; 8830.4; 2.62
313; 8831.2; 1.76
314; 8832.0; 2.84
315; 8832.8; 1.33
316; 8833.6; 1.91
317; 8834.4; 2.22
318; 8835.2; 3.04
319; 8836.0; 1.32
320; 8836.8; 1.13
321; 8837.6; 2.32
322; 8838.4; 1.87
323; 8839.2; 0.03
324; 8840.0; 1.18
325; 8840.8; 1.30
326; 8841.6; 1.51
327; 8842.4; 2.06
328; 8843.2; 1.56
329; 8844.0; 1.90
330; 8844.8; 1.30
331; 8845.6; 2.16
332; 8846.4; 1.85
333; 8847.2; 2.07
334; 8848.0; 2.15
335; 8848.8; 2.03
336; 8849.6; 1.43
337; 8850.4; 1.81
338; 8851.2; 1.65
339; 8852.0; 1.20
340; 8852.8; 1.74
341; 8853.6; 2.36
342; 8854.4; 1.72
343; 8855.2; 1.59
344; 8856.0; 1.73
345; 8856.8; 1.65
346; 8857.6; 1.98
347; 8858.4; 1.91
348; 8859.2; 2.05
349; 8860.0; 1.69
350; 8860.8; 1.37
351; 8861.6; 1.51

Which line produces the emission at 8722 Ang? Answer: [N II] 6583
